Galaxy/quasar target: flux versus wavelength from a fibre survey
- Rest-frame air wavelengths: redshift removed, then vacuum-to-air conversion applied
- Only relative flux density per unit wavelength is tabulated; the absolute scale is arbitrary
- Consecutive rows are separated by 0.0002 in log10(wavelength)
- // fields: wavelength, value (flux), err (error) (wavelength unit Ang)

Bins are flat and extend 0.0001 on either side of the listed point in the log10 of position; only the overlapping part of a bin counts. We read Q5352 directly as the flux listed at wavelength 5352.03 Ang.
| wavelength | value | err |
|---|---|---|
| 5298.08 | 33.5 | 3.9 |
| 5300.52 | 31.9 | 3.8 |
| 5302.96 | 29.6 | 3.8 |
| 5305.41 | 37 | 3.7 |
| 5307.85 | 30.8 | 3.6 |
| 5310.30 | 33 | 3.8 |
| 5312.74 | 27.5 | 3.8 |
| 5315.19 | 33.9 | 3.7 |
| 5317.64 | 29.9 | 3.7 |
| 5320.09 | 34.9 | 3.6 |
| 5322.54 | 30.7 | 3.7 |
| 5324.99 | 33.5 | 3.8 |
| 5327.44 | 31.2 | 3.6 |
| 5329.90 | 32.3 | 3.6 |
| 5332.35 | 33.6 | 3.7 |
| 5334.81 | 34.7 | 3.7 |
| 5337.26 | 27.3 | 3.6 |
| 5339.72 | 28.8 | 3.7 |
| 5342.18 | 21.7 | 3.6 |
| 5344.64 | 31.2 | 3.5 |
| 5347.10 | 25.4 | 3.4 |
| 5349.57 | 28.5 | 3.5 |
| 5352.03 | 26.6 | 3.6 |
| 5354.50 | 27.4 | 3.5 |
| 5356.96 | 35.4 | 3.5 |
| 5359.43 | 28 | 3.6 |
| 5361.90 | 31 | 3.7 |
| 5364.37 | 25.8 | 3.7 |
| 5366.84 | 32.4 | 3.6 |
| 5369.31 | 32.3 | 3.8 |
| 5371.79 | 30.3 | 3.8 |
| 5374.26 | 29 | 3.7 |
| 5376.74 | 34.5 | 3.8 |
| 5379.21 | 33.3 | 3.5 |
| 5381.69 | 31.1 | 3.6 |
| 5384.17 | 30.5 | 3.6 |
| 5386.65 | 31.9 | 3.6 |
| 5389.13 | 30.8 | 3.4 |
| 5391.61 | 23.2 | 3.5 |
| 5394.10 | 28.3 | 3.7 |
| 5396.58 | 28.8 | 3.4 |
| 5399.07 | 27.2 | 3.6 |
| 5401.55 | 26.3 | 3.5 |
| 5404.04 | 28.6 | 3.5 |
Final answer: 26.6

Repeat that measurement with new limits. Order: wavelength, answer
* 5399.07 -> 27.2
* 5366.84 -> 32.4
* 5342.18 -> 21.7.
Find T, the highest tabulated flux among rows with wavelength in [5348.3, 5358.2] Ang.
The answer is 35.4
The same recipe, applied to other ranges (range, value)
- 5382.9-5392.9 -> 31.9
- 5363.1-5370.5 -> 32.4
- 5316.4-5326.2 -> 34.9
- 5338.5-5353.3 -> 31.2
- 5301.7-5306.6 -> 37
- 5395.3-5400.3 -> 28.8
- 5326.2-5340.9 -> 34.7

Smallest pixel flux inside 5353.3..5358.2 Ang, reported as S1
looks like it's 27.4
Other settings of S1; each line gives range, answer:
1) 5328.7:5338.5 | 27.3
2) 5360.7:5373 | 25.8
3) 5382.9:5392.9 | 23.2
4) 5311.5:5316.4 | 27.5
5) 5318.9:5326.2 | 30.7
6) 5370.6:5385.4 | 29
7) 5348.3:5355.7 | 26.6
